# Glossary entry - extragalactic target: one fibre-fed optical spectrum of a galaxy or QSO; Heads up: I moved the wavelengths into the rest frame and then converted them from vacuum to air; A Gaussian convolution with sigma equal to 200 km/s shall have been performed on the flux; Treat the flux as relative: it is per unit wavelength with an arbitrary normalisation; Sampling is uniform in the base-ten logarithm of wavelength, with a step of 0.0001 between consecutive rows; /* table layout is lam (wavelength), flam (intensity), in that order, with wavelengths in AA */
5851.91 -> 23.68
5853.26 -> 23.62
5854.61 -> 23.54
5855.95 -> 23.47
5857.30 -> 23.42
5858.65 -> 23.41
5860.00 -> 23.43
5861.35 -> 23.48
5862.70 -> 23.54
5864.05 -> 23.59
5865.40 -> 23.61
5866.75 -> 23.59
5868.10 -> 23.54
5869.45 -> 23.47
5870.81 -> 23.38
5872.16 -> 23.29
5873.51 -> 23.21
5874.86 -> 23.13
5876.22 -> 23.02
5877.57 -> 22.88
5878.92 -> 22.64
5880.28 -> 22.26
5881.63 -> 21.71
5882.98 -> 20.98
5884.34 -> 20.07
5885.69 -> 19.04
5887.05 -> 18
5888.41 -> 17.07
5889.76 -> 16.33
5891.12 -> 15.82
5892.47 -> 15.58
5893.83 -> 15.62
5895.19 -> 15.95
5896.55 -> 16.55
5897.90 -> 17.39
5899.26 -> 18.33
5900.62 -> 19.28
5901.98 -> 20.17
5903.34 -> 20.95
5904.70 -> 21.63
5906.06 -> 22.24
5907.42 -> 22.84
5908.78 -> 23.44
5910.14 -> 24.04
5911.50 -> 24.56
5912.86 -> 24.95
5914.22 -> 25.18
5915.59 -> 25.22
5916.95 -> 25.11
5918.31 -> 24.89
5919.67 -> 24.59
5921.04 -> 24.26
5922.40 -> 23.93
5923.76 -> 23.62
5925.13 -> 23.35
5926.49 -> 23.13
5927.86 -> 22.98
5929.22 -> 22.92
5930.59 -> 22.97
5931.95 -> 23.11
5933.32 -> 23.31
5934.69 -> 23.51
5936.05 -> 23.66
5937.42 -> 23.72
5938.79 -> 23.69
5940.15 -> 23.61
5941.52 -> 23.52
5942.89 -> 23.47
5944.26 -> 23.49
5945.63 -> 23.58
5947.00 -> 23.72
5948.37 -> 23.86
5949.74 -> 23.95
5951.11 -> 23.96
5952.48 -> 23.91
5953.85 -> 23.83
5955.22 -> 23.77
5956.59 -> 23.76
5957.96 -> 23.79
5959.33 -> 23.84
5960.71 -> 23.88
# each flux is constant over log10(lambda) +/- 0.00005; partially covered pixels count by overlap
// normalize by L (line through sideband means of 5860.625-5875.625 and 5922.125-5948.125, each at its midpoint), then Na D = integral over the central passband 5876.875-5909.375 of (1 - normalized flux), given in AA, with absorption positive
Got 5.5 AA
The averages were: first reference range 23.4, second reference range 23.4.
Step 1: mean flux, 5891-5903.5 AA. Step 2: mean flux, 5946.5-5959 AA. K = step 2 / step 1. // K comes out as 1.4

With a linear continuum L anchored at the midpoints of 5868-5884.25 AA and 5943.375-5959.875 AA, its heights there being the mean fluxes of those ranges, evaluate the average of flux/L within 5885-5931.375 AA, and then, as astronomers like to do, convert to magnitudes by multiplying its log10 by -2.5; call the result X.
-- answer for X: 0.09 mag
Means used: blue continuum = 22.7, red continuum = 23.8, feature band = 21.2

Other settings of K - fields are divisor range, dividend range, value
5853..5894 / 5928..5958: 1.09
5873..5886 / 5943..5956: 1.08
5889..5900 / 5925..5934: 1.40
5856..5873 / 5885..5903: 0.74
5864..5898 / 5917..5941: 1.16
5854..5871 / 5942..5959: 1.01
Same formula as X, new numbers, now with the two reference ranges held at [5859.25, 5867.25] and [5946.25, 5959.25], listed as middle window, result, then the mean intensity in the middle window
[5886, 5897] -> 0.39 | 16.4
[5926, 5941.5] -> 0.02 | 23.3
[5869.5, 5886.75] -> 0.07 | 22.1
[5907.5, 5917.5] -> -0.04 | 24.5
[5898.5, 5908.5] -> 0.14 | 20.8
